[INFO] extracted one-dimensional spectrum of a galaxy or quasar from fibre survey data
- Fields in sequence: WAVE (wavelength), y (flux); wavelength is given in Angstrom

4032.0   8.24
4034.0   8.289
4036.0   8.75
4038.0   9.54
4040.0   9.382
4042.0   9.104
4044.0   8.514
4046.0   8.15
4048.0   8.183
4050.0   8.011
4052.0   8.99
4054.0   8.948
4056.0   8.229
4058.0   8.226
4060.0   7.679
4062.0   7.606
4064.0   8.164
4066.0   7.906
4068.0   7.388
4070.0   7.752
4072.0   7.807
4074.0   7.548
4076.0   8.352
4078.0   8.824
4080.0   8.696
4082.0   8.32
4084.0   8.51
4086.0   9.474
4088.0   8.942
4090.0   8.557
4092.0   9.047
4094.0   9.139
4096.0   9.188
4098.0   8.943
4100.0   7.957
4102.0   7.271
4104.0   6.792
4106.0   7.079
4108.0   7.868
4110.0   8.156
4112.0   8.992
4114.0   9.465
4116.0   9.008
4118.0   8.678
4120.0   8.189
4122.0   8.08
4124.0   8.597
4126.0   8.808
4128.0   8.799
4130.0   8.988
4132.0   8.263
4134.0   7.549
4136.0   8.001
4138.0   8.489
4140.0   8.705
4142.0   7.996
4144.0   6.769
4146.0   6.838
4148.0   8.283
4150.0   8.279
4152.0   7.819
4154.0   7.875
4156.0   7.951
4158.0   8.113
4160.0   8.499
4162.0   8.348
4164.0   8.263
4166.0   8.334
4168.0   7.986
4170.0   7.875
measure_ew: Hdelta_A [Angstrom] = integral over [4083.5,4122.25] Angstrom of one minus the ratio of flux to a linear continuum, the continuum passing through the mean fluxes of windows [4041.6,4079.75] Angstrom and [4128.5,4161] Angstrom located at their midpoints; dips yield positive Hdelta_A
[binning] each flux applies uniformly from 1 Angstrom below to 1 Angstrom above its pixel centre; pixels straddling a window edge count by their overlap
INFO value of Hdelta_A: -1.8 Angstrom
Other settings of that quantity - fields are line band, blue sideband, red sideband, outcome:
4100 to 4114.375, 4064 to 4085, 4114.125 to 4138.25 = 0.8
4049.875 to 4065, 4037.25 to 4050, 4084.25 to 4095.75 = 1.0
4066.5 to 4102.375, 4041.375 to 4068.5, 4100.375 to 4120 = -1.1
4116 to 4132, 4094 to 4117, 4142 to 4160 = -1.0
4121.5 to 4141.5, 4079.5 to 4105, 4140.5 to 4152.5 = -1.3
